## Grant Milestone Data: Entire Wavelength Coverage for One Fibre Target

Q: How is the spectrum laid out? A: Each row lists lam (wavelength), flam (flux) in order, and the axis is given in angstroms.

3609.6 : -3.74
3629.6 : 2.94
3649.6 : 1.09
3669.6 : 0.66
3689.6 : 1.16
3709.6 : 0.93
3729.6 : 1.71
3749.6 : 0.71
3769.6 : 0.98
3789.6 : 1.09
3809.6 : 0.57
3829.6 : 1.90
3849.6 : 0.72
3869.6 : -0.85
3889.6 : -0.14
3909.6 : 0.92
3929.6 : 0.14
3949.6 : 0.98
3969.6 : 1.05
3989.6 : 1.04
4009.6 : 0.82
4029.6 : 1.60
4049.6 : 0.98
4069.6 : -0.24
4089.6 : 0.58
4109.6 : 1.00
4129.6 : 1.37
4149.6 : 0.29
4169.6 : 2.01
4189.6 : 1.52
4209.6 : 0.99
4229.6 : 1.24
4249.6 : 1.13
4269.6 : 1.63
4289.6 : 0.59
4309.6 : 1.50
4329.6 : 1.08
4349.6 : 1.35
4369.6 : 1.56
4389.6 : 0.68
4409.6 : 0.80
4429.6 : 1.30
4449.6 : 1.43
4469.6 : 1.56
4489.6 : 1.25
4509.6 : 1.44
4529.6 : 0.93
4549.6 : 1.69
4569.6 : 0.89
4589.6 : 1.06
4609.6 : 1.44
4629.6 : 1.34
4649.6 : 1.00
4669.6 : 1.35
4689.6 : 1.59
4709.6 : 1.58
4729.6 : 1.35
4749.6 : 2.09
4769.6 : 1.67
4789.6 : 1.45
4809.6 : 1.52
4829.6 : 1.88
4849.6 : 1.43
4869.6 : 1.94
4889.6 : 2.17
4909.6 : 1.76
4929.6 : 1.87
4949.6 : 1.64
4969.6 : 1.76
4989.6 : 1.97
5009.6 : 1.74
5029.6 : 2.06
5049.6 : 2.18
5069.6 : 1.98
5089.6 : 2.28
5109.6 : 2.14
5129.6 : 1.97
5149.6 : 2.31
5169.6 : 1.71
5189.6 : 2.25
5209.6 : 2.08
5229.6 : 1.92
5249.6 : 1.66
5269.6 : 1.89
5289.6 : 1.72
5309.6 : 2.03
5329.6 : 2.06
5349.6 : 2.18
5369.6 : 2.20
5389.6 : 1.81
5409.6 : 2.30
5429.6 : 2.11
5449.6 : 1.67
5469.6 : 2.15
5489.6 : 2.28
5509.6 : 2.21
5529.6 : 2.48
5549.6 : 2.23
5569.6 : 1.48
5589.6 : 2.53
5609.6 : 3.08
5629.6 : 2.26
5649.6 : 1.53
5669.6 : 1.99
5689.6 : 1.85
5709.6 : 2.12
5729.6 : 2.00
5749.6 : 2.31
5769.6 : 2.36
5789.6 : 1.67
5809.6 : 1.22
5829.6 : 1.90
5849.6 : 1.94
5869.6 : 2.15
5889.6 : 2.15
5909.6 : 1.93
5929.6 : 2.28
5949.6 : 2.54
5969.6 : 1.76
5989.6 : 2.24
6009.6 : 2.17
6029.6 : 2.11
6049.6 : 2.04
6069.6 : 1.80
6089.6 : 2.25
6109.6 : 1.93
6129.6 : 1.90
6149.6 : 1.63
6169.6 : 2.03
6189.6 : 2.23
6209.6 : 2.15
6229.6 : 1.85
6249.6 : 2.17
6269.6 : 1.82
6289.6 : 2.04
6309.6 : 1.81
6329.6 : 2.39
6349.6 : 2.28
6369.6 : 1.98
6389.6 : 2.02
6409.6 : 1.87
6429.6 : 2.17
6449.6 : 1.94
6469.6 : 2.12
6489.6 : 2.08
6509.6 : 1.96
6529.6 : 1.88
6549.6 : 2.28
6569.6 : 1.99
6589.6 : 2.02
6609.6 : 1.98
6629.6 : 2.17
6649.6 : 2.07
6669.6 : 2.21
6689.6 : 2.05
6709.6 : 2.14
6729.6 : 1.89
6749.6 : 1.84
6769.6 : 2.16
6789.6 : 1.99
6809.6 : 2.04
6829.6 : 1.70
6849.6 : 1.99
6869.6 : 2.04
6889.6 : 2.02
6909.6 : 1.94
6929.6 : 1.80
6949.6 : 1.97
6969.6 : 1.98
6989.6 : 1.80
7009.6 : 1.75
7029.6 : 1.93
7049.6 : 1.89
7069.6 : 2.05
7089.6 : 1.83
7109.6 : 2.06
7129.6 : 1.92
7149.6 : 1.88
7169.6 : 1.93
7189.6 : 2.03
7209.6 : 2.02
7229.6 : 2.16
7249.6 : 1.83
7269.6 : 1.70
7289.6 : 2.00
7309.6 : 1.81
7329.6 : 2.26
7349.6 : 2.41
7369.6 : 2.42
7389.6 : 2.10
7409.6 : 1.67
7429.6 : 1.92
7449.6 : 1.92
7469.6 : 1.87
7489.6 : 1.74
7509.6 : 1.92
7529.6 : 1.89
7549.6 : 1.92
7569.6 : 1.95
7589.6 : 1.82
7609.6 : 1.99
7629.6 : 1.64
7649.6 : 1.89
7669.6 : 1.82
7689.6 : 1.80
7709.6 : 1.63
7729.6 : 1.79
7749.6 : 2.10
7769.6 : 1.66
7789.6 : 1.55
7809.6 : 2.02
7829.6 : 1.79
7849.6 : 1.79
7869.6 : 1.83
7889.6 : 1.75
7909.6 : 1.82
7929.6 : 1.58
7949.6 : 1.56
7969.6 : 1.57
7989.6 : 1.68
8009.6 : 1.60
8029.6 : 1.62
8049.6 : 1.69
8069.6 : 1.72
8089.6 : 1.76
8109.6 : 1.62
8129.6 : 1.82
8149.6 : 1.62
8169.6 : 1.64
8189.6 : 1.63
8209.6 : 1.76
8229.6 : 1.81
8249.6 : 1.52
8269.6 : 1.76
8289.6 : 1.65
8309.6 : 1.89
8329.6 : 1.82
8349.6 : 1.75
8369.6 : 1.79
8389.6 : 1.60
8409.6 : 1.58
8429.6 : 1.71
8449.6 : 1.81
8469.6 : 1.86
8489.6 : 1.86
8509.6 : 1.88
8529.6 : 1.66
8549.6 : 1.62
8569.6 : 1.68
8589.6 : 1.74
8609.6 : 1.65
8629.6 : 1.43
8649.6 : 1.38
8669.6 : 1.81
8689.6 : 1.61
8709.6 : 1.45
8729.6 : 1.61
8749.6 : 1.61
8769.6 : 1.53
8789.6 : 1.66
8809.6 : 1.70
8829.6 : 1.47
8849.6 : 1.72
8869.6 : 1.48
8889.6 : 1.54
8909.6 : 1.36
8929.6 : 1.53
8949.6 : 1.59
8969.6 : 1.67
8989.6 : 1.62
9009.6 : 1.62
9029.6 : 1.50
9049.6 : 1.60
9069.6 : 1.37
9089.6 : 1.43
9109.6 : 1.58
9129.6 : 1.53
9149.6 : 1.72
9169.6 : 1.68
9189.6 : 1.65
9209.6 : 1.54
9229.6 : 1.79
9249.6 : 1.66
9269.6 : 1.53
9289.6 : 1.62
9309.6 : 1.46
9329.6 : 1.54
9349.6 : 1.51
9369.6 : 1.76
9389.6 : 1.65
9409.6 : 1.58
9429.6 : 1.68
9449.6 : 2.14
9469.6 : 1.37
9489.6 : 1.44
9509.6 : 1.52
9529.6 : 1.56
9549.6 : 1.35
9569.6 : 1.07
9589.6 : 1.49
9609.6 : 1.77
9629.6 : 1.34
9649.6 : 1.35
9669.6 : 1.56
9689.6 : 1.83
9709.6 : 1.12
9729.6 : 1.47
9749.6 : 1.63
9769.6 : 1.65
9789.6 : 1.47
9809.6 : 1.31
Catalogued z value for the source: 0.120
